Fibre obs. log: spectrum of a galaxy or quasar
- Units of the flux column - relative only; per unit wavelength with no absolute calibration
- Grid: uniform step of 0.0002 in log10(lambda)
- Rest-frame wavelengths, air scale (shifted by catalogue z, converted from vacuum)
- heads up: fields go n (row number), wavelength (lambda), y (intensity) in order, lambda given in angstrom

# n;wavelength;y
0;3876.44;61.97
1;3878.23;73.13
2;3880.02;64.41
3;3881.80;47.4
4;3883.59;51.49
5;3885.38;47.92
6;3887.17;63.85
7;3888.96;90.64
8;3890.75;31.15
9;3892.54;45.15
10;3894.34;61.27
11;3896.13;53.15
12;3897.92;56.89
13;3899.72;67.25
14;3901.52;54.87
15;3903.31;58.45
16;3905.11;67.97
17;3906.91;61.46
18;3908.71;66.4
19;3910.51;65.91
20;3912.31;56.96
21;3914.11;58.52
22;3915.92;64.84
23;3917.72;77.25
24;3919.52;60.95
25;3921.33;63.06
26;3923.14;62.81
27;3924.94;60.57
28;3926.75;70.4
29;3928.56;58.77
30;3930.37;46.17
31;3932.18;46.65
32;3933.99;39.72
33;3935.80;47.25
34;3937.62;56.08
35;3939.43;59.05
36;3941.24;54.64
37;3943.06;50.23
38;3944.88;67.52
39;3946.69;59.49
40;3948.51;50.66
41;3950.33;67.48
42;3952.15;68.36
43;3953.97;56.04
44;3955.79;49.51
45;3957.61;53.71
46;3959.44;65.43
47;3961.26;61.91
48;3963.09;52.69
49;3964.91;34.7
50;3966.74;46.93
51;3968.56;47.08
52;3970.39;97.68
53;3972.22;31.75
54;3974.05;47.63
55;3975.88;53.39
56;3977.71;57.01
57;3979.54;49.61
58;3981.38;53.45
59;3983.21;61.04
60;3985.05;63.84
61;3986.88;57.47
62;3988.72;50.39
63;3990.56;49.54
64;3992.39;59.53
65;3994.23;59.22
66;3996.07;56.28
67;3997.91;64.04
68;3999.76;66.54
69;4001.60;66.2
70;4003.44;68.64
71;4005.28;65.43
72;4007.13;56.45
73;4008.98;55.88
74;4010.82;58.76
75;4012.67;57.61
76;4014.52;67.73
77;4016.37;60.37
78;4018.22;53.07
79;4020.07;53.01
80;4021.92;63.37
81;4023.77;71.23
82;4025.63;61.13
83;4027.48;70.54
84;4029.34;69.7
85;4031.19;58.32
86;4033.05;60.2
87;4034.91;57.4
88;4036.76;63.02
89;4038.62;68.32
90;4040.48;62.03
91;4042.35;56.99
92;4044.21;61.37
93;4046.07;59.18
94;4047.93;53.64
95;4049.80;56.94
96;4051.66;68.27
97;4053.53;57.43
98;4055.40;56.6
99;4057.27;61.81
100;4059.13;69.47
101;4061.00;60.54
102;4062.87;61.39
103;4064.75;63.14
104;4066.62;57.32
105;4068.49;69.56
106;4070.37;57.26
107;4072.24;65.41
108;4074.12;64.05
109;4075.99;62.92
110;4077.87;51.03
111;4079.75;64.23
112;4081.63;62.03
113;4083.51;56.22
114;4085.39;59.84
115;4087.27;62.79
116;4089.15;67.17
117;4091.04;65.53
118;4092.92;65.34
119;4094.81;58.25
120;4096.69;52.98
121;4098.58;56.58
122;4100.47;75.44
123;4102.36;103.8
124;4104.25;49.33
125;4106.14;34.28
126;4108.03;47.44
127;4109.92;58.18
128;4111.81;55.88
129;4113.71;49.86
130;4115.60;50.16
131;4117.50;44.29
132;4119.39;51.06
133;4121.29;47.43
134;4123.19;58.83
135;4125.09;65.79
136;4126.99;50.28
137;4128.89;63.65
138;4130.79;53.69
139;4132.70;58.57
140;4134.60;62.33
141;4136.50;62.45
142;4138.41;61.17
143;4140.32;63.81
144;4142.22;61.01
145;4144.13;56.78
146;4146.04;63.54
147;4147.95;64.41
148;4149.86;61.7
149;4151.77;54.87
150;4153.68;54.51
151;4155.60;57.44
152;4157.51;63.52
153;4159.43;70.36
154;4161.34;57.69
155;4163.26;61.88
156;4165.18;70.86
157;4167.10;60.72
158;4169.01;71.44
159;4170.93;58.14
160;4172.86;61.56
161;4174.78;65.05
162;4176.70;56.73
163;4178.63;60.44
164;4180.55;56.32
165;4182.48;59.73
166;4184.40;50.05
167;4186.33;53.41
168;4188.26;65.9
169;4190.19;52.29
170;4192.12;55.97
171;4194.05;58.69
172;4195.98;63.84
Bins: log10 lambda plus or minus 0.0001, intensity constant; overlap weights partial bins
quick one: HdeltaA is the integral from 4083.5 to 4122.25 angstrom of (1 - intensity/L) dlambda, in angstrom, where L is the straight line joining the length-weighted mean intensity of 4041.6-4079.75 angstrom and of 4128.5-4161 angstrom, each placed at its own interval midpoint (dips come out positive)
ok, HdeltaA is 1.94 angstrom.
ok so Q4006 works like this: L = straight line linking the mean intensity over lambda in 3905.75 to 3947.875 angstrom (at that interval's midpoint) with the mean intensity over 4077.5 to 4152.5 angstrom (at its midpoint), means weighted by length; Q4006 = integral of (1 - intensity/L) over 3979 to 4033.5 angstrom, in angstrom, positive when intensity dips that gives -1.4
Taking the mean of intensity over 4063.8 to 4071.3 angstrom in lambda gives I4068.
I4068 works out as 61.7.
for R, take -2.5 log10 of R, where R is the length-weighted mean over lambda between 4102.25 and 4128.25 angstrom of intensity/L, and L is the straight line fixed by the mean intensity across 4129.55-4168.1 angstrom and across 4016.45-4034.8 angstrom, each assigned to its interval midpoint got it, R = 0.15 mag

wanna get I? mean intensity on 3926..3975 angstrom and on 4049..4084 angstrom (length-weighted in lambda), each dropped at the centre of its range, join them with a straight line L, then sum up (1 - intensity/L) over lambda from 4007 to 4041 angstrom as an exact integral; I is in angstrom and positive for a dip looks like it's -1.44 angstrom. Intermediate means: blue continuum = 55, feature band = 61.6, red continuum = 61.4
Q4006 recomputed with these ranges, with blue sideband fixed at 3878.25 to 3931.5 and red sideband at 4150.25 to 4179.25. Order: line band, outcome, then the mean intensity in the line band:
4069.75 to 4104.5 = -1.3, 63.5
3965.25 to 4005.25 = 2.1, 57.4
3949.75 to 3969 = 1.8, 54.9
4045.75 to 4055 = 0.3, 58.9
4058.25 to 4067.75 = -0.2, 62.5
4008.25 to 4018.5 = 0.2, 59.3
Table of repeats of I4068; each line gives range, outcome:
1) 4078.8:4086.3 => 60.6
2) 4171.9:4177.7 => 61.1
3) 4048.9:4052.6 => 62.7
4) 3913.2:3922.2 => 64.9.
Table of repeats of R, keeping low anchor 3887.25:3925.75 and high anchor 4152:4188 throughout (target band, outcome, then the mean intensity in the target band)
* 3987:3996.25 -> 0.11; 55.1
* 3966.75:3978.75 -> 0.11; 55.1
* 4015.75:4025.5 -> 0.01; 60.3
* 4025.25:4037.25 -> -0.04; 63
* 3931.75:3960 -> 0.10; 55.8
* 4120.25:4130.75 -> 0.07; 56.8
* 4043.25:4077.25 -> -0.01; 61.4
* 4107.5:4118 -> 0.18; 51.4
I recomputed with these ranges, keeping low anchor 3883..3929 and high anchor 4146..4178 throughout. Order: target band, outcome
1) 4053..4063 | 0.02 angstrom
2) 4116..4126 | 1.38 angstrom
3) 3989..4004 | 0.14 angstrom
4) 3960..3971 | 0.91 angstrom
